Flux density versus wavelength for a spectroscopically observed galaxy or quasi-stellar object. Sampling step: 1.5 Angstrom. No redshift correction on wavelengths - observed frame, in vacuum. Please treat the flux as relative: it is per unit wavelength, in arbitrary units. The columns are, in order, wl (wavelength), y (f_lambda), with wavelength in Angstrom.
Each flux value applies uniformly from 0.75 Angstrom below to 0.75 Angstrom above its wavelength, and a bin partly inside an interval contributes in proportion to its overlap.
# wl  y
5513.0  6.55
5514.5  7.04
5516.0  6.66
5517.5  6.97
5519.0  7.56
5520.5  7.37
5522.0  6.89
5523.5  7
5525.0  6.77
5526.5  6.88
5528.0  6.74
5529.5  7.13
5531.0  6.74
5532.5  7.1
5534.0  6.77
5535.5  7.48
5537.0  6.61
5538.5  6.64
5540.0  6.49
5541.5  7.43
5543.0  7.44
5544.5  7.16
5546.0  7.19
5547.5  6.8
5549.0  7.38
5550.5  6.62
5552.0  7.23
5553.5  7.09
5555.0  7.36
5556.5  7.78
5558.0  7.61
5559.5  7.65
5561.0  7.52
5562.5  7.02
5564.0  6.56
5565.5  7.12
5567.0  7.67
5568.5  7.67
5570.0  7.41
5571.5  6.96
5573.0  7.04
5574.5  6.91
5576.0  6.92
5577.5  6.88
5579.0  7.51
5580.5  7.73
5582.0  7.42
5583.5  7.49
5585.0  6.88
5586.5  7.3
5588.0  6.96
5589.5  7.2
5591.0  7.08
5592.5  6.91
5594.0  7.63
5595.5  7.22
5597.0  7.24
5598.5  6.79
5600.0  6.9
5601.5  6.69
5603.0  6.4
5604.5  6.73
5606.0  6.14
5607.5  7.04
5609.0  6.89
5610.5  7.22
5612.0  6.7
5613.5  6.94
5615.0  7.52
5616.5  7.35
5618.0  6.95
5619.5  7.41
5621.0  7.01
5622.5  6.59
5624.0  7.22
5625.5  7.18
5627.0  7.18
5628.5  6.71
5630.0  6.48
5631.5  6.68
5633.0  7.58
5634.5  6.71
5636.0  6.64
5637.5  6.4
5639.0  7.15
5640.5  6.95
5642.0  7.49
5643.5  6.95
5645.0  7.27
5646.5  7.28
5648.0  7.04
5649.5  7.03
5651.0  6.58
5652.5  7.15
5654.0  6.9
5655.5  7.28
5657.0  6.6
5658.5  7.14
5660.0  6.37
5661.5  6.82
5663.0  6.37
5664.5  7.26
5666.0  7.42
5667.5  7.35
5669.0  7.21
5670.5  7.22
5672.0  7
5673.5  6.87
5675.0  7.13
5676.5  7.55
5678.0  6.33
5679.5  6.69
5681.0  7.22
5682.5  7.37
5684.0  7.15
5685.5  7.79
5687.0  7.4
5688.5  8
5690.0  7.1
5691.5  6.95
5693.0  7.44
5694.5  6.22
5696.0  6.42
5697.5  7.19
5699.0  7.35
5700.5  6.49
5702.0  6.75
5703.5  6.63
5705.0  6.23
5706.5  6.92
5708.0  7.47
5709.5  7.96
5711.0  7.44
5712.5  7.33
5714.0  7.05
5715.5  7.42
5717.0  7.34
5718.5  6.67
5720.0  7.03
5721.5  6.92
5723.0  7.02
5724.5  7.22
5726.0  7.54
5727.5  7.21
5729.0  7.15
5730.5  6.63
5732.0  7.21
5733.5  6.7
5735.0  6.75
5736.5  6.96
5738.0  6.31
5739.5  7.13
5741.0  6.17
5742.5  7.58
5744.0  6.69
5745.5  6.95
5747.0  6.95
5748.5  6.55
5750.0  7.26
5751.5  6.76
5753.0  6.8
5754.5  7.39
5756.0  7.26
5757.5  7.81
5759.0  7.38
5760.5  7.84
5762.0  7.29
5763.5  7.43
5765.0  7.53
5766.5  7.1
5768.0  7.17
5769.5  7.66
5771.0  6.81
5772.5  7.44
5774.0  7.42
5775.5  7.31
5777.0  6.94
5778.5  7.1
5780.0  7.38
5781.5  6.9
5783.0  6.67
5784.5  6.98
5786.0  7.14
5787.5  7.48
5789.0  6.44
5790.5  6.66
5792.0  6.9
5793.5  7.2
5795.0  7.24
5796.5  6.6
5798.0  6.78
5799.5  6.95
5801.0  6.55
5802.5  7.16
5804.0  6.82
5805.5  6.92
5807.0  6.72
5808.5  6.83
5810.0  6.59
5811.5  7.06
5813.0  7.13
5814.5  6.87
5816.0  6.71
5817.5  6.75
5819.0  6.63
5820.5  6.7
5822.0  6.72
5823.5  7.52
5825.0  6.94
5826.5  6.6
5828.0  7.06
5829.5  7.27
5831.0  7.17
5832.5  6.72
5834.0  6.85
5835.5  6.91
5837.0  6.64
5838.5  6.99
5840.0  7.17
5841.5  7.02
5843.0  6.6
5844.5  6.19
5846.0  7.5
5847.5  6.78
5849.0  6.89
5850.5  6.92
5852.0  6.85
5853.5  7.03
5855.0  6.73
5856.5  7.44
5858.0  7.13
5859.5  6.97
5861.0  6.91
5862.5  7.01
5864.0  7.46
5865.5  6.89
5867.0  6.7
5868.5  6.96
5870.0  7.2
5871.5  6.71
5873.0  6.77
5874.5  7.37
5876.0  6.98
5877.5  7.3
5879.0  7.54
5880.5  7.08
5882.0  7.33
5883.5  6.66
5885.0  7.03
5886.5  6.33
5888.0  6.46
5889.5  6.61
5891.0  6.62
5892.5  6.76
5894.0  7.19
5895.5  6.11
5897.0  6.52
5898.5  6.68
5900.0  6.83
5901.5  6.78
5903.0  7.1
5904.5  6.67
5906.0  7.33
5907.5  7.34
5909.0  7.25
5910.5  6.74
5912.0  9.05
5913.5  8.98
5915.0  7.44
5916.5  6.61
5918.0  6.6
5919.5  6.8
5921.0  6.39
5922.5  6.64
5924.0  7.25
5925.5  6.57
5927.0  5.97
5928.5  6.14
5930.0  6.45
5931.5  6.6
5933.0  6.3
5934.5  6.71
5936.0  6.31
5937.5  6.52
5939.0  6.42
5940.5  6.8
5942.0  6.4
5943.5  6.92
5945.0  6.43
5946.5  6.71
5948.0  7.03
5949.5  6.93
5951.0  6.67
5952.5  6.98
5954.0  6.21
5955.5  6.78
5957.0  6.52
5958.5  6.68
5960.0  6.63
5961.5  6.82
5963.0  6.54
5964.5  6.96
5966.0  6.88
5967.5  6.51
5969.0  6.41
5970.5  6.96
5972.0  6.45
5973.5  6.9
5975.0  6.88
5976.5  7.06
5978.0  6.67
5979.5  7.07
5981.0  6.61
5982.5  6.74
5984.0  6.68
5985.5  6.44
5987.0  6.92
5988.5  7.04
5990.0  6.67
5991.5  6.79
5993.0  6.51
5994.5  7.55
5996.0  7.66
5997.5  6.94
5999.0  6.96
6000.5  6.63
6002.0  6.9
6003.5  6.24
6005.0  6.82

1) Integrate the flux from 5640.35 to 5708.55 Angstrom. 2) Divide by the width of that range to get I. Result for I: 7.03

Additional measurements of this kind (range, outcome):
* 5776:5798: 6.97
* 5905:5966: 6.81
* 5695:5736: 7.03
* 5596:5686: 6.99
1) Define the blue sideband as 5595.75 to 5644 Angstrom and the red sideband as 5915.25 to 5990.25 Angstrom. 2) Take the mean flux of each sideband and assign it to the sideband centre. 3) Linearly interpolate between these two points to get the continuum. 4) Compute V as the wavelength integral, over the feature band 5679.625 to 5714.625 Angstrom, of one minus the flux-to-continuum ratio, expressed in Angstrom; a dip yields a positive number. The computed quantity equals -1.24 Angstrom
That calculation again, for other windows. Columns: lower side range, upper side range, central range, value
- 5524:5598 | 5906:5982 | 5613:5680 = 0.7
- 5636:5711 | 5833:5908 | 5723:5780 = -1.1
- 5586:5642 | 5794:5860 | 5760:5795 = -1.2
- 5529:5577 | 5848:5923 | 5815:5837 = 0.4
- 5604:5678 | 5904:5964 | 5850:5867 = -0.4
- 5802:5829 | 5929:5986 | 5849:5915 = -2.5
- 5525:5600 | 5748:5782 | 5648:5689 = 0.7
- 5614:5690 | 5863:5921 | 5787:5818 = 0.7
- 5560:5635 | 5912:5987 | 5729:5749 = 0.3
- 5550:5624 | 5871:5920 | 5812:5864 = 0.8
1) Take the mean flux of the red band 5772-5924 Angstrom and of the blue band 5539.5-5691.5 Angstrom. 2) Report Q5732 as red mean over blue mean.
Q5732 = 0.98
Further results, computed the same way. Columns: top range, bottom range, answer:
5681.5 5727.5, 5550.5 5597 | 0.98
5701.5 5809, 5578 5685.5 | 1.00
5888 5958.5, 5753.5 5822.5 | 0.96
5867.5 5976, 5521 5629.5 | 0.96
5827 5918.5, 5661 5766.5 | 0.99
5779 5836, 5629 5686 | 0.99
